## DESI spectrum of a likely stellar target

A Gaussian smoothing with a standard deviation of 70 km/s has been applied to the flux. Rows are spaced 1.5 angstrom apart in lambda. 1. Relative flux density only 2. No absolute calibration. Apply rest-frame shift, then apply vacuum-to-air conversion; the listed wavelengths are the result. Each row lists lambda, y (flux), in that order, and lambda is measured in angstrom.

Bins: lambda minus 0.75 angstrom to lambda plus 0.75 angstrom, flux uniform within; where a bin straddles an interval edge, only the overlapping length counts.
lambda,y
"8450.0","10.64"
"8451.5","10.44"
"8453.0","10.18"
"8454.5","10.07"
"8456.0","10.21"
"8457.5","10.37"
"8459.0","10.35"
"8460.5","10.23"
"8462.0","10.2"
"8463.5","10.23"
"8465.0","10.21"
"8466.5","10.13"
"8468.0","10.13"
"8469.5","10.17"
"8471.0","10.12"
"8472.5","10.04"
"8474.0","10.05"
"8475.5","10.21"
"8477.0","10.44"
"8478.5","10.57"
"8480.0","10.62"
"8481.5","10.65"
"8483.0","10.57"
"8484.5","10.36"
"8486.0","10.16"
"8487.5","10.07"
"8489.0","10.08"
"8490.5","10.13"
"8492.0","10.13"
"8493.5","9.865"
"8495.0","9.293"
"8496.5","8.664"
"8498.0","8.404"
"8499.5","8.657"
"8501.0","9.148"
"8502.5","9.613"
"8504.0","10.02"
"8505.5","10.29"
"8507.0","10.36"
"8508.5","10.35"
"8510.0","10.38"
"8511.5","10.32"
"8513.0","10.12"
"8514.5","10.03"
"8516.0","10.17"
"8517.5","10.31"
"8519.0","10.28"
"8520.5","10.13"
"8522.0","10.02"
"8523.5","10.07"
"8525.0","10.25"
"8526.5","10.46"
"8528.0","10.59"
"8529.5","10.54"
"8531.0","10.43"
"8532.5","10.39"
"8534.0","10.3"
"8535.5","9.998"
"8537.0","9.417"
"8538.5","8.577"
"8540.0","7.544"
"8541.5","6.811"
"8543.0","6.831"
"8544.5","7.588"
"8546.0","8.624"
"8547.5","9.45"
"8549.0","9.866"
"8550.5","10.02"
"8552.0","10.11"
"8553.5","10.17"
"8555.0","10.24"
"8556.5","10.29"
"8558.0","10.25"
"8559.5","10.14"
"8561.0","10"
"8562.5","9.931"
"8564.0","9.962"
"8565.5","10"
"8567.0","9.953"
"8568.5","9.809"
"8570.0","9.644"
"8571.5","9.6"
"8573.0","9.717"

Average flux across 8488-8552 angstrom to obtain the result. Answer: 9.64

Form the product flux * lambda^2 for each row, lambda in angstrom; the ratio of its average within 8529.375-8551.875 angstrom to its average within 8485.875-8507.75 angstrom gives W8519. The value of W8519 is 0.95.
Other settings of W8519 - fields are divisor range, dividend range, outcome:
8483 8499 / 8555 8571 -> 1.04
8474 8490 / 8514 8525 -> 0.99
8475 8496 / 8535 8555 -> 0.88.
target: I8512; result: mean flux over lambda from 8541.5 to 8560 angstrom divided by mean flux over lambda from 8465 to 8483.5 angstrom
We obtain 0.91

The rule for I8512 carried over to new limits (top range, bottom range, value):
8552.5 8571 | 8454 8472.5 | 0.98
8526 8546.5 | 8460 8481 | 0.89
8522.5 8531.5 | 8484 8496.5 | 1.05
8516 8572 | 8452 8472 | 0.95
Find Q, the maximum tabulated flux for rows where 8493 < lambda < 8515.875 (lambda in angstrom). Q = 10.38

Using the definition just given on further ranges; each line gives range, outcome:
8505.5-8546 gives 10.59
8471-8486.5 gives 10.65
